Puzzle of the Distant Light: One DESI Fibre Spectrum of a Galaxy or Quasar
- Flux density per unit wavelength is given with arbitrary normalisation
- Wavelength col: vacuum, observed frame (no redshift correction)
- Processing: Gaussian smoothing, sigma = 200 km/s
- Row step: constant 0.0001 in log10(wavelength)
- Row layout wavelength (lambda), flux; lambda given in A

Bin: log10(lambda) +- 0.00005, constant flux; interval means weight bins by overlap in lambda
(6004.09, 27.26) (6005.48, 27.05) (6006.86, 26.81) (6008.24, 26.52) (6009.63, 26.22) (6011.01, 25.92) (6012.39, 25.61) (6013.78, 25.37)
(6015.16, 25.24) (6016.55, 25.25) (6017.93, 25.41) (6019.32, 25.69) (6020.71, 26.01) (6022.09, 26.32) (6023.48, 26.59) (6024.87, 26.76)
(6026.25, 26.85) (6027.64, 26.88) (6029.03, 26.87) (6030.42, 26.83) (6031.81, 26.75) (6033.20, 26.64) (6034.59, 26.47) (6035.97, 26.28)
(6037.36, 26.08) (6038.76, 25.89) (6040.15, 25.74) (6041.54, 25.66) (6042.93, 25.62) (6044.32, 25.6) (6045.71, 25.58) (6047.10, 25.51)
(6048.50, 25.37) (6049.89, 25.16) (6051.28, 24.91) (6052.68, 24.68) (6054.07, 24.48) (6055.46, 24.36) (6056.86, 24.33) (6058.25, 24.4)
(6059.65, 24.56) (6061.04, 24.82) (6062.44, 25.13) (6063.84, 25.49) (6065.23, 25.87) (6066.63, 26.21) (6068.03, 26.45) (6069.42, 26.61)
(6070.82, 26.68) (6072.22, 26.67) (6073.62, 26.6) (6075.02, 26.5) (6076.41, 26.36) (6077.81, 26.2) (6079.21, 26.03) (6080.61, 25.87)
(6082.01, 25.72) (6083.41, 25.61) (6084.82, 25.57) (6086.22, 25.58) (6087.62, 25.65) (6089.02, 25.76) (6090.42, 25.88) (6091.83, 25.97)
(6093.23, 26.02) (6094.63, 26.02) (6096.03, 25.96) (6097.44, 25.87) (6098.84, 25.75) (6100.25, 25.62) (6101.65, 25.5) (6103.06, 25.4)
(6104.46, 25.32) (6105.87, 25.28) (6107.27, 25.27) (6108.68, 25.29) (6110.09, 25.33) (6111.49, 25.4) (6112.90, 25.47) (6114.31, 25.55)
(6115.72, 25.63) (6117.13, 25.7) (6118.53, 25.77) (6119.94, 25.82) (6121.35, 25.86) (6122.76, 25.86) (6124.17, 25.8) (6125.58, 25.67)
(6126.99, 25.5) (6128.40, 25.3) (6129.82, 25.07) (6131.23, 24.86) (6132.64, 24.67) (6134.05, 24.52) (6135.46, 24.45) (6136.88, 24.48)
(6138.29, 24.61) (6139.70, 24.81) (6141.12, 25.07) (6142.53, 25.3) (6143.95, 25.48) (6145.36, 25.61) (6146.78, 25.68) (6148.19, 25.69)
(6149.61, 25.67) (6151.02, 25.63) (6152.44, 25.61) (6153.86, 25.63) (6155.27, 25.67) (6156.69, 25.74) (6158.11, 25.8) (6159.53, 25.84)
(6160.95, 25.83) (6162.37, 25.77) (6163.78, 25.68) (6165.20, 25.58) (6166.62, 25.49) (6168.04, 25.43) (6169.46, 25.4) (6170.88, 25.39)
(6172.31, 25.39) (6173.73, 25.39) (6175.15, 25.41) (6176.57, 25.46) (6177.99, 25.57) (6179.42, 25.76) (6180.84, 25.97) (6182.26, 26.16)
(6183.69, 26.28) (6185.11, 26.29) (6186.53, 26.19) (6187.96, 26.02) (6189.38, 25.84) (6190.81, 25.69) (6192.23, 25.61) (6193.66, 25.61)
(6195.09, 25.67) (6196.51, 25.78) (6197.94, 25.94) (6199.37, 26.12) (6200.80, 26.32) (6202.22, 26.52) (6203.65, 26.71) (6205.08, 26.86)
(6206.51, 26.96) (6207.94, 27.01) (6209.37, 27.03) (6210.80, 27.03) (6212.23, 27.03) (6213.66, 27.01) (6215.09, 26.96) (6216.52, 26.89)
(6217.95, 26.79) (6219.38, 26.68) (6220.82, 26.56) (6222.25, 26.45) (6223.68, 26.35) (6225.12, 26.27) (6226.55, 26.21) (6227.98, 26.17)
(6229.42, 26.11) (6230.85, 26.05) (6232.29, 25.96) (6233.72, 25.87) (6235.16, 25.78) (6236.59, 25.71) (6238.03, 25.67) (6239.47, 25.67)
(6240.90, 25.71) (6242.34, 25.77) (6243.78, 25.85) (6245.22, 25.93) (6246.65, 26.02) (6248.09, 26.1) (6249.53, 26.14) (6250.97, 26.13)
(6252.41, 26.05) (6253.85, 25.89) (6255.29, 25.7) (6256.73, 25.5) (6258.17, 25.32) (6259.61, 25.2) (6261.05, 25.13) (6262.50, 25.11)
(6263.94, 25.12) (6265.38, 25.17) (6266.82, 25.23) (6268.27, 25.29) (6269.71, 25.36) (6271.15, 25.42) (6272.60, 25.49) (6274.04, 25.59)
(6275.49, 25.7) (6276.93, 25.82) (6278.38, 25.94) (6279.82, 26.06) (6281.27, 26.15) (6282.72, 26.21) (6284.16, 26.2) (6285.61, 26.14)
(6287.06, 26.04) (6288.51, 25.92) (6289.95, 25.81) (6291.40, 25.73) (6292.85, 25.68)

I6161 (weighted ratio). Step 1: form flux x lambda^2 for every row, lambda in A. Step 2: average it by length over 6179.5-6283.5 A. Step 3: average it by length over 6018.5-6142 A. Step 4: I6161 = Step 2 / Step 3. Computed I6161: 1.07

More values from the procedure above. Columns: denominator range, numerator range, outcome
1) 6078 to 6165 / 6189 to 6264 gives 1.06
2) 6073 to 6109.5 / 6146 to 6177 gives 1.02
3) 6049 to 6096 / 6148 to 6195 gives 1.04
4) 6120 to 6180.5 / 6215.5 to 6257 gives 1.05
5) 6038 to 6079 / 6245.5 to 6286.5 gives 1.07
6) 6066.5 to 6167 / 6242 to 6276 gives 1.05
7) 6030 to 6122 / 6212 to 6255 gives 1.07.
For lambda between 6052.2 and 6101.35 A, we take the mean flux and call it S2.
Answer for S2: 25.7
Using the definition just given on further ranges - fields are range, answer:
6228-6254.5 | 25.9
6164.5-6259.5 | 26.1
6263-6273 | 25.3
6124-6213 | 25.7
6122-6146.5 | 25.1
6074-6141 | 25.5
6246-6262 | 25.7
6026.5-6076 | 25.8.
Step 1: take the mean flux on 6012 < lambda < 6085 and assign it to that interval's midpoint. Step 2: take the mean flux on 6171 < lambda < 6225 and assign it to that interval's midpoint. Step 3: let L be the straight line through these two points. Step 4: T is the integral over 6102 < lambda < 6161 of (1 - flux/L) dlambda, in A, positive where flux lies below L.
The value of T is 1.47 A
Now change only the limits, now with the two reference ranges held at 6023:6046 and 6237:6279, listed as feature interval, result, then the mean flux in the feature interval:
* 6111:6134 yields 0.50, 25.5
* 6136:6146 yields 0.36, 25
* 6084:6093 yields 0.14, 25.7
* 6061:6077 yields 0.02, 26.2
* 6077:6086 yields 0.12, 25.8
